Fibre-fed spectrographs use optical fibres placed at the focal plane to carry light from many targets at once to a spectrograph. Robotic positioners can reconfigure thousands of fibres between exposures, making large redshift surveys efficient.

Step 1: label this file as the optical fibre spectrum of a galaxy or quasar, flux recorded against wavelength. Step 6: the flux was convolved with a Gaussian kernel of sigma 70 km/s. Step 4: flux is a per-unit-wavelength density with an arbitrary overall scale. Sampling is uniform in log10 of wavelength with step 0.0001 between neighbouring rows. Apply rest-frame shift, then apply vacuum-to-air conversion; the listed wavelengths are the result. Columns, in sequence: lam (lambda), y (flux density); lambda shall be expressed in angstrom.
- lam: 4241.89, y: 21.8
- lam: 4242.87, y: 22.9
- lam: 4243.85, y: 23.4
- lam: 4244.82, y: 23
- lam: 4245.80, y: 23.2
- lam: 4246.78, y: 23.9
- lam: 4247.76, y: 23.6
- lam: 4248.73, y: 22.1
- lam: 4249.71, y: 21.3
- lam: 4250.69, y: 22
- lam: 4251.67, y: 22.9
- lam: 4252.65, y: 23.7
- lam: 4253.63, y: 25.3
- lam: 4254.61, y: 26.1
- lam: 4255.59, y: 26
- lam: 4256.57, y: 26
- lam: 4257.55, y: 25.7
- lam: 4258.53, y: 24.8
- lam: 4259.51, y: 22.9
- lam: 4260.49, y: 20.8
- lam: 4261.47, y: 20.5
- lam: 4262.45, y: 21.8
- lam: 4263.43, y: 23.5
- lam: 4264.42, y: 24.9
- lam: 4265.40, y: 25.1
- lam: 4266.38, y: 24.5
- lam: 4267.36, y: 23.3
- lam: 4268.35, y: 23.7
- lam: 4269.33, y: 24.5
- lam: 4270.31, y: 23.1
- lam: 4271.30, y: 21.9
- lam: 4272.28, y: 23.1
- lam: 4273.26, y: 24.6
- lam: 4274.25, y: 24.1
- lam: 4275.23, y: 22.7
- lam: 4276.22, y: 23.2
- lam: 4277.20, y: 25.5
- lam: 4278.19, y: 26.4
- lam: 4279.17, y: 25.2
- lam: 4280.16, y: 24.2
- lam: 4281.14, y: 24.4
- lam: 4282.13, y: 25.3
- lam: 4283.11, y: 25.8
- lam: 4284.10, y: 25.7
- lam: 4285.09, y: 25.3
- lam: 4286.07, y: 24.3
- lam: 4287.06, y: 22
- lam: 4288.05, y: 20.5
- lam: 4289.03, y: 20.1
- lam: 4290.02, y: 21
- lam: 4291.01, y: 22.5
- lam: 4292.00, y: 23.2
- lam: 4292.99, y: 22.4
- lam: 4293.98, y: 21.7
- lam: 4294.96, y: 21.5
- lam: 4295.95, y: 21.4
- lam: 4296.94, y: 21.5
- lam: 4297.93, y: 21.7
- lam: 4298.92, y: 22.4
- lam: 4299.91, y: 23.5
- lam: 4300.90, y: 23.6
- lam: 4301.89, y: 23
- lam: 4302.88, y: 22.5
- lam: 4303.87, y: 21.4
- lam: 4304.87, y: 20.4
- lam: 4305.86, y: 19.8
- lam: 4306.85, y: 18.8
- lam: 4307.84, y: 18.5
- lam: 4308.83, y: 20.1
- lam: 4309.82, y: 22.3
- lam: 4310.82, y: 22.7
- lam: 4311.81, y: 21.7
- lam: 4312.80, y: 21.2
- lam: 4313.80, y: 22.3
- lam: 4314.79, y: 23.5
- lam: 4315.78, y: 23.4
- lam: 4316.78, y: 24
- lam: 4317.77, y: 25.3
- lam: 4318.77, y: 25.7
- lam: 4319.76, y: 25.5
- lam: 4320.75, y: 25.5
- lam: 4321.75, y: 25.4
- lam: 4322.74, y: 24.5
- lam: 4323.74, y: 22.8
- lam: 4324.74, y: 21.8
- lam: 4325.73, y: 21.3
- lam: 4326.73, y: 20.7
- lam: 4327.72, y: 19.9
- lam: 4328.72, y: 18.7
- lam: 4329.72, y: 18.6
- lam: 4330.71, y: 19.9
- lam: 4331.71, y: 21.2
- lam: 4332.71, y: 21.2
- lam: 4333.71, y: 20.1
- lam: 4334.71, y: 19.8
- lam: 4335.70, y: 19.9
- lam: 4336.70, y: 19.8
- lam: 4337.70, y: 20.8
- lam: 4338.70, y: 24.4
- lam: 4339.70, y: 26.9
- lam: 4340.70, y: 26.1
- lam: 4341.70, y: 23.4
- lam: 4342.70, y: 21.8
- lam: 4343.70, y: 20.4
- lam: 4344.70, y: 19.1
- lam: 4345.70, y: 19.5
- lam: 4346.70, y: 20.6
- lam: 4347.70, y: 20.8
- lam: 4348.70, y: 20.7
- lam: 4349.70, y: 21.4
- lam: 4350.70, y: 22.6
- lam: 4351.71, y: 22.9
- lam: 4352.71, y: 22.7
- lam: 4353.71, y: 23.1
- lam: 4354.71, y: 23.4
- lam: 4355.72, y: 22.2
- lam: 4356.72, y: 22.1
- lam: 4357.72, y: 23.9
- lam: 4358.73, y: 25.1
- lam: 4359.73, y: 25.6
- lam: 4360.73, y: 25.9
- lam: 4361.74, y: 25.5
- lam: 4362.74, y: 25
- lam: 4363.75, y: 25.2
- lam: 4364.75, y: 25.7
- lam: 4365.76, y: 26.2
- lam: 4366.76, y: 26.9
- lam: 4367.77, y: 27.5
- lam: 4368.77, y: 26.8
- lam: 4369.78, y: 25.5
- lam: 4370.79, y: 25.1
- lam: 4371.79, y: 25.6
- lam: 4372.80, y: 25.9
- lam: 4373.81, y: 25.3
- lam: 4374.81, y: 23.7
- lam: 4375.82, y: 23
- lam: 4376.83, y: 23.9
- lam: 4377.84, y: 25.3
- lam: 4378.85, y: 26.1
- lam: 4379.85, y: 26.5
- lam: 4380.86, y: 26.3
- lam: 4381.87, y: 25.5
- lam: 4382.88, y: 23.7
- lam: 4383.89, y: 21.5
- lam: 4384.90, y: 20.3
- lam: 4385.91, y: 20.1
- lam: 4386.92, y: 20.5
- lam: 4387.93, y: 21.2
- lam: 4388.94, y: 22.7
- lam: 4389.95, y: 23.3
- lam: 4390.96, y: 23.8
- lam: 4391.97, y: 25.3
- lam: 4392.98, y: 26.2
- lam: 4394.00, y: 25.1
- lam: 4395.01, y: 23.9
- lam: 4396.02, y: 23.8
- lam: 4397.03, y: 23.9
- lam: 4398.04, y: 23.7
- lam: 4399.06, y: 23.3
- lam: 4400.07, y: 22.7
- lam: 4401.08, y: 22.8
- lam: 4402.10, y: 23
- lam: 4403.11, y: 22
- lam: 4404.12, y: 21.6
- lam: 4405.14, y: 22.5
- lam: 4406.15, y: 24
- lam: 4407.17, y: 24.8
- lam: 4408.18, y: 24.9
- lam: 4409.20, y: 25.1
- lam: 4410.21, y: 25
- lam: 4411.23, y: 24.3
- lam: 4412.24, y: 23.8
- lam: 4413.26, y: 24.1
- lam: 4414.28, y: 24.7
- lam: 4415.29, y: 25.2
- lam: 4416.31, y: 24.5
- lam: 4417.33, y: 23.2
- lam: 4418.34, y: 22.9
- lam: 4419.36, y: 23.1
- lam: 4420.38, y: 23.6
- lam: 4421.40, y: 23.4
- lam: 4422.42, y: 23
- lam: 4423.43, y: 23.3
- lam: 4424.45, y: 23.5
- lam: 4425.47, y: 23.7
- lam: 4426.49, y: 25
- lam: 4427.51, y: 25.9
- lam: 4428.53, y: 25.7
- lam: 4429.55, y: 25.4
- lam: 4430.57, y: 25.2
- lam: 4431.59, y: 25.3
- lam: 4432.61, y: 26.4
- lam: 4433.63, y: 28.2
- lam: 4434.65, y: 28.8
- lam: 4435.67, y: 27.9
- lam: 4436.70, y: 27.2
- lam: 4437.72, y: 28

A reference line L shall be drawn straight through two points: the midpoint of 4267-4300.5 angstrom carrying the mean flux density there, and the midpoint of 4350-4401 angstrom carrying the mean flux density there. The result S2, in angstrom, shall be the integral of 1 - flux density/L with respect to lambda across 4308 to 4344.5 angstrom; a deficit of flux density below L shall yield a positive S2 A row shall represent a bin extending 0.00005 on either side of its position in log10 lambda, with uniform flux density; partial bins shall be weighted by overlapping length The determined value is 2.3 angstrom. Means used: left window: 23.3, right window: 24.2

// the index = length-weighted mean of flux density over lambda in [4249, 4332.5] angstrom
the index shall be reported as 22.9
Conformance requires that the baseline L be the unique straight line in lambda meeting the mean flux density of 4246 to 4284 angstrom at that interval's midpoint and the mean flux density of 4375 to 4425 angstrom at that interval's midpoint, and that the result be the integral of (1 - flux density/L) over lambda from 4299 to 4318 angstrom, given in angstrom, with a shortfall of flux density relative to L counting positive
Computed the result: 1.5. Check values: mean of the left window 23.9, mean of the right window 23.7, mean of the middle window 22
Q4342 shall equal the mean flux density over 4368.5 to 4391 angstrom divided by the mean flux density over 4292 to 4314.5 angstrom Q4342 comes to 1.1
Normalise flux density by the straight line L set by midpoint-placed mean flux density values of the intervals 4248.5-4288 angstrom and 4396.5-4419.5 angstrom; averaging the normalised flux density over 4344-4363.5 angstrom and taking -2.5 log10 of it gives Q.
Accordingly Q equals 0.049 mag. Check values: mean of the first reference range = 23.9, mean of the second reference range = 23.7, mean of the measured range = 22.8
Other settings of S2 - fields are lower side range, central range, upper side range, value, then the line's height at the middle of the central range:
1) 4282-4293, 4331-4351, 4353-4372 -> 2.45 angstrom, 24.5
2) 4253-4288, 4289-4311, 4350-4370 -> 2.46 angstrom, 24.3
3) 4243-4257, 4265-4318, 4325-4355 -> -0.50 angstrom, 22.6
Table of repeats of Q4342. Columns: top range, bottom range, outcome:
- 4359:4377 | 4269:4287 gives 1.05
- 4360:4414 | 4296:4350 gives 1.11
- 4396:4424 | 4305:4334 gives 1.08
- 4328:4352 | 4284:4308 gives 0.97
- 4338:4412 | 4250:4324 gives 1.02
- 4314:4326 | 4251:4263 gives 1.01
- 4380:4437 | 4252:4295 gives 1.02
